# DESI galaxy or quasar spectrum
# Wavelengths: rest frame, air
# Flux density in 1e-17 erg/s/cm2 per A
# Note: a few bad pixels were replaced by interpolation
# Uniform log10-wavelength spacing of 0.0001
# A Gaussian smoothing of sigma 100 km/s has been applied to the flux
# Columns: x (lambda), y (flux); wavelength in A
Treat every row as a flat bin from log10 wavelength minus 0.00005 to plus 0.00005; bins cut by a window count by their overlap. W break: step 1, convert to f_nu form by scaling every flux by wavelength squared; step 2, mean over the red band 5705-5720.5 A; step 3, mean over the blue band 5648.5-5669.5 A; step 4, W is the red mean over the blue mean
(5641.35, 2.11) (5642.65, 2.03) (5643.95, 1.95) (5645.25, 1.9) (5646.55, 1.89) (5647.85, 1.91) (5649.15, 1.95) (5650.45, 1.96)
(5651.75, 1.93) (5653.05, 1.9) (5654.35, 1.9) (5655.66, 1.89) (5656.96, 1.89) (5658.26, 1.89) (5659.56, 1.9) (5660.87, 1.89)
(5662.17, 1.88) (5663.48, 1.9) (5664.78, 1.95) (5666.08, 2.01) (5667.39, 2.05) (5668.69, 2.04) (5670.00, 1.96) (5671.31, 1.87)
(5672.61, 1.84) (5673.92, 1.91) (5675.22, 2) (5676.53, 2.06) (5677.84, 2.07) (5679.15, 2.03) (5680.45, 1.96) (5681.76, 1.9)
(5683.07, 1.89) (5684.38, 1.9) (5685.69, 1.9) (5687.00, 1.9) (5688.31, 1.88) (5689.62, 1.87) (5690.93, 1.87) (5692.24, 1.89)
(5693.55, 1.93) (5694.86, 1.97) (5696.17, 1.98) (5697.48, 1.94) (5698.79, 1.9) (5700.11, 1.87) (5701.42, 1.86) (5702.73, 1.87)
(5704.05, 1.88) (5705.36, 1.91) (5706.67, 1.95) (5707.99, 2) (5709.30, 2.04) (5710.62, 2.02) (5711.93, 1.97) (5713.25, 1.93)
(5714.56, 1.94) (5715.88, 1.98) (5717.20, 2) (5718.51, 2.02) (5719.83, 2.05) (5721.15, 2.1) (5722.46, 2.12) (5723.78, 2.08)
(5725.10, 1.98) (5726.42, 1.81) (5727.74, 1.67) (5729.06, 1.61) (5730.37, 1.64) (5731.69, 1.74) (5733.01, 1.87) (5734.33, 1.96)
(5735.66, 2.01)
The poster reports 1.05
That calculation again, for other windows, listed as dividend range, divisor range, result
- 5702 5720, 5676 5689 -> 1.02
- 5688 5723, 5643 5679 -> 1.02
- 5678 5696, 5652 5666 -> 1.02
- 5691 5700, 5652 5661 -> 1.03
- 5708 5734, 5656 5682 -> 1.01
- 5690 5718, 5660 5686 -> 1.00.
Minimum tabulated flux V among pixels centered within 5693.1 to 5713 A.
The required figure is 1.86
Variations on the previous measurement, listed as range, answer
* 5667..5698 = 1.84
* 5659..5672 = 1.87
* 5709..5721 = 1.93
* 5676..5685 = 1.89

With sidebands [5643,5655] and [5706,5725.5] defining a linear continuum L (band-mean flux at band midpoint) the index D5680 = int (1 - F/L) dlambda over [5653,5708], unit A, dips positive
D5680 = 1.1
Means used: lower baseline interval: 1.92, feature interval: 1.93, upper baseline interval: 2.01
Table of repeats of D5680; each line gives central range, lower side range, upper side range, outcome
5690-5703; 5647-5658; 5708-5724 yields 0.5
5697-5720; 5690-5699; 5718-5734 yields -0.5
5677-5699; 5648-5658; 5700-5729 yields 0.1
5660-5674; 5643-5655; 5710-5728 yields 0.0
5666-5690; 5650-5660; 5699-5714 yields -0.4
